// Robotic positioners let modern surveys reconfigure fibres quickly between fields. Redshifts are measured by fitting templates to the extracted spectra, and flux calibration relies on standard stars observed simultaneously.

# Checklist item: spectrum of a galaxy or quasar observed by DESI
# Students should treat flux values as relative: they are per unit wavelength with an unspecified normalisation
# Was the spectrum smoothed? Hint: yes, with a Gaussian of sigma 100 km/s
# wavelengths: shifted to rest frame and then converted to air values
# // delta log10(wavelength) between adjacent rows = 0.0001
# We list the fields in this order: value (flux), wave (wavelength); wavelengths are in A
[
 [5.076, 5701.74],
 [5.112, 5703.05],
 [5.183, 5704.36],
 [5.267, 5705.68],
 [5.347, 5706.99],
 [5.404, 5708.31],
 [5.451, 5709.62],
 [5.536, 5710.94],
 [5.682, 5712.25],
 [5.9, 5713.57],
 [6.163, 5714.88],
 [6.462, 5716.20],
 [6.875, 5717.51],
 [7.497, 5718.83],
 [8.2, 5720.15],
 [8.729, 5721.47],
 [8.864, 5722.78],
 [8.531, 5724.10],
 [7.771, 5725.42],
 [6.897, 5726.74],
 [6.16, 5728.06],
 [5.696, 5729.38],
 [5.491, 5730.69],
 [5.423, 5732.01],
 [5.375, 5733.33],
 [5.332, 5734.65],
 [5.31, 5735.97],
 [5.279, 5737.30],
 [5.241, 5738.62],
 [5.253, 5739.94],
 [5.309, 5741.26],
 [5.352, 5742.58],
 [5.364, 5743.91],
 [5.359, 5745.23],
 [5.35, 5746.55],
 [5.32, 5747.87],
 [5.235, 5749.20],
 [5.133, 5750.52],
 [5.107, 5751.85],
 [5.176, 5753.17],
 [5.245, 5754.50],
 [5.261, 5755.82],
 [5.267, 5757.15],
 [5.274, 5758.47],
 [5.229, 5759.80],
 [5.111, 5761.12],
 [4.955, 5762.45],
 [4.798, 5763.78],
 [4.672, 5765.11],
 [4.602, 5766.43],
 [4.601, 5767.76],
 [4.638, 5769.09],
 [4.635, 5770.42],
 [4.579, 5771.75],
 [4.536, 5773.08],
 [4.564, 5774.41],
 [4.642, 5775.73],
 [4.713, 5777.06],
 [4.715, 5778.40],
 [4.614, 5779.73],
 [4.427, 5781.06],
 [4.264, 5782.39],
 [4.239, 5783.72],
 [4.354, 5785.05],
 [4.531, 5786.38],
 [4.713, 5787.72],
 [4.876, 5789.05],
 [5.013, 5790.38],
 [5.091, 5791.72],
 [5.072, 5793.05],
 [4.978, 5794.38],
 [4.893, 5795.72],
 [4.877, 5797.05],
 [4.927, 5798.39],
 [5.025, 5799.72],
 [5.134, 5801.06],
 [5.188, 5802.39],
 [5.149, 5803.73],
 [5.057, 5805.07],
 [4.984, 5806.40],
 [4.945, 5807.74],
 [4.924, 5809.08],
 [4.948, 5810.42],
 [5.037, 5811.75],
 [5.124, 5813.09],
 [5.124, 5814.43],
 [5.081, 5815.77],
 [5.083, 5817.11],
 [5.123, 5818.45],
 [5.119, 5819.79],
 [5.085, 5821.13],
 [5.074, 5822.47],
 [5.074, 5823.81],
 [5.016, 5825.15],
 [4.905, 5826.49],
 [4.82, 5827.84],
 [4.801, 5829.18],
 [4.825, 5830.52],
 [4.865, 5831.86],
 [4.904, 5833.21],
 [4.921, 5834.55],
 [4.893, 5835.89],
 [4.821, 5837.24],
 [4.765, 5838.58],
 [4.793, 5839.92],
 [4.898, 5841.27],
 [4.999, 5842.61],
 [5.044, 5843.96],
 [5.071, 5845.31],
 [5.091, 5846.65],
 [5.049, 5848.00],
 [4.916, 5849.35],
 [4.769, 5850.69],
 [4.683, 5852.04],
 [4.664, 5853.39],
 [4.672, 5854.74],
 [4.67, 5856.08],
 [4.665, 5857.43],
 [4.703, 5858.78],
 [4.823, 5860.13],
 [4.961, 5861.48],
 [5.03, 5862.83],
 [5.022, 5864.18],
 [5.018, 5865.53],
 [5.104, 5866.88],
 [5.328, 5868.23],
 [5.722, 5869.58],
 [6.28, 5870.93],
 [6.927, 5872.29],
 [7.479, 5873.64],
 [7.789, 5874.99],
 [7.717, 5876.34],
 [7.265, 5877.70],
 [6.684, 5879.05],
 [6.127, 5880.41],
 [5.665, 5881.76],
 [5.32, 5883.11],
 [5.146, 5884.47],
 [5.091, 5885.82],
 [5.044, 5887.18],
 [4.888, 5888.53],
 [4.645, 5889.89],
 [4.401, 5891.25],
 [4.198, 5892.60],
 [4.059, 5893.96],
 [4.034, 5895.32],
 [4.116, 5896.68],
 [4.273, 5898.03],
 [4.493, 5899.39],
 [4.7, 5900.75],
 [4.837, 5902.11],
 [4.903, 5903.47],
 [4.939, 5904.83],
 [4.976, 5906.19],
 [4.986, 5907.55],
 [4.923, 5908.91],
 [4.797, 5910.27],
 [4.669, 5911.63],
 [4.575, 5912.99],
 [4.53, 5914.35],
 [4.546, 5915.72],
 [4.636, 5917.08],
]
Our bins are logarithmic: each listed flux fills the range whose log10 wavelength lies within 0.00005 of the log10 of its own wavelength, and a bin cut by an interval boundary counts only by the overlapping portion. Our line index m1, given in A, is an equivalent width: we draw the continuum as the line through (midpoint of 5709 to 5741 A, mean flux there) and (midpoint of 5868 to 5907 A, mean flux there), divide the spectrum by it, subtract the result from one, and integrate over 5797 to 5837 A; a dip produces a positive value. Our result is 5.67 A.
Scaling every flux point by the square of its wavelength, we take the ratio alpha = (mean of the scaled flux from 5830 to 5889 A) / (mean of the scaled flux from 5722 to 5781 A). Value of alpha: 1.04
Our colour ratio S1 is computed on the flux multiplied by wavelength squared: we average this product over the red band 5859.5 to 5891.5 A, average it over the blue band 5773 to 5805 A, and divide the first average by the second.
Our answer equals 1.24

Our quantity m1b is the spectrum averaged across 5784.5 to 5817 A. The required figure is 4.96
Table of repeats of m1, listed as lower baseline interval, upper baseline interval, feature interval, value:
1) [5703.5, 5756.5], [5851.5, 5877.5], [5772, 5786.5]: 3.23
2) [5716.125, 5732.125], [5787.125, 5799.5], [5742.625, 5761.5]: 3.12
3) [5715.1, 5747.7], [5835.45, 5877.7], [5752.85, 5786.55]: 6.97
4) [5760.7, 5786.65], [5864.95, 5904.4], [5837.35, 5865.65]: 1.68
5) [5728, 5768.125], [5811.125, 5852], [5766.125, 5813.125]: 2.78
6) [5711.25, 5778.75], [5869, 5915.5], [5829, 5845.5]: 1.60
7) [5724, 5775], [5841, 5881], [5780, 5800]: 2.37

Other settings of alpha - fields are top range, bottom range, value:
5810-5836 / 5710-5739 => 0.80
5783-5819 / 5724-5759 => 0.91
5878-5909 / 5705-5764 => 0.89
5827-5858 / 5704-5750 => 0.84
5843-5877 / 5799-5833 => 1.09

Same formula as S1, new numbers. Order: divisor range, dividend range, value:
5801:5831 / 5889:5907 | 0.92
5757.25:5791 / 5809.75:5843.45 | 1.08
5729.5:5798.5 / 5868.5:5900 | 1.16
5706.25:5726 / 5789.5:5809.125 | 0.76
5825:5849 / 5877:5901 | 1.04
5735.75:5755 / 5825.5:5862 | 0.95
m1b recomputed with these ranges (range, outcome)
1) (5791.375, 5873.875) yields 5.05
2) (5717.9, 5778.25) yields 5.57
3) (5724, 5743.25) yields 5.82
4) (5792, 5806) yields 5.03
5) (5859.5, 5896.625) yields 5.52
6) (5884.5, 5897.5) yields 4.53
